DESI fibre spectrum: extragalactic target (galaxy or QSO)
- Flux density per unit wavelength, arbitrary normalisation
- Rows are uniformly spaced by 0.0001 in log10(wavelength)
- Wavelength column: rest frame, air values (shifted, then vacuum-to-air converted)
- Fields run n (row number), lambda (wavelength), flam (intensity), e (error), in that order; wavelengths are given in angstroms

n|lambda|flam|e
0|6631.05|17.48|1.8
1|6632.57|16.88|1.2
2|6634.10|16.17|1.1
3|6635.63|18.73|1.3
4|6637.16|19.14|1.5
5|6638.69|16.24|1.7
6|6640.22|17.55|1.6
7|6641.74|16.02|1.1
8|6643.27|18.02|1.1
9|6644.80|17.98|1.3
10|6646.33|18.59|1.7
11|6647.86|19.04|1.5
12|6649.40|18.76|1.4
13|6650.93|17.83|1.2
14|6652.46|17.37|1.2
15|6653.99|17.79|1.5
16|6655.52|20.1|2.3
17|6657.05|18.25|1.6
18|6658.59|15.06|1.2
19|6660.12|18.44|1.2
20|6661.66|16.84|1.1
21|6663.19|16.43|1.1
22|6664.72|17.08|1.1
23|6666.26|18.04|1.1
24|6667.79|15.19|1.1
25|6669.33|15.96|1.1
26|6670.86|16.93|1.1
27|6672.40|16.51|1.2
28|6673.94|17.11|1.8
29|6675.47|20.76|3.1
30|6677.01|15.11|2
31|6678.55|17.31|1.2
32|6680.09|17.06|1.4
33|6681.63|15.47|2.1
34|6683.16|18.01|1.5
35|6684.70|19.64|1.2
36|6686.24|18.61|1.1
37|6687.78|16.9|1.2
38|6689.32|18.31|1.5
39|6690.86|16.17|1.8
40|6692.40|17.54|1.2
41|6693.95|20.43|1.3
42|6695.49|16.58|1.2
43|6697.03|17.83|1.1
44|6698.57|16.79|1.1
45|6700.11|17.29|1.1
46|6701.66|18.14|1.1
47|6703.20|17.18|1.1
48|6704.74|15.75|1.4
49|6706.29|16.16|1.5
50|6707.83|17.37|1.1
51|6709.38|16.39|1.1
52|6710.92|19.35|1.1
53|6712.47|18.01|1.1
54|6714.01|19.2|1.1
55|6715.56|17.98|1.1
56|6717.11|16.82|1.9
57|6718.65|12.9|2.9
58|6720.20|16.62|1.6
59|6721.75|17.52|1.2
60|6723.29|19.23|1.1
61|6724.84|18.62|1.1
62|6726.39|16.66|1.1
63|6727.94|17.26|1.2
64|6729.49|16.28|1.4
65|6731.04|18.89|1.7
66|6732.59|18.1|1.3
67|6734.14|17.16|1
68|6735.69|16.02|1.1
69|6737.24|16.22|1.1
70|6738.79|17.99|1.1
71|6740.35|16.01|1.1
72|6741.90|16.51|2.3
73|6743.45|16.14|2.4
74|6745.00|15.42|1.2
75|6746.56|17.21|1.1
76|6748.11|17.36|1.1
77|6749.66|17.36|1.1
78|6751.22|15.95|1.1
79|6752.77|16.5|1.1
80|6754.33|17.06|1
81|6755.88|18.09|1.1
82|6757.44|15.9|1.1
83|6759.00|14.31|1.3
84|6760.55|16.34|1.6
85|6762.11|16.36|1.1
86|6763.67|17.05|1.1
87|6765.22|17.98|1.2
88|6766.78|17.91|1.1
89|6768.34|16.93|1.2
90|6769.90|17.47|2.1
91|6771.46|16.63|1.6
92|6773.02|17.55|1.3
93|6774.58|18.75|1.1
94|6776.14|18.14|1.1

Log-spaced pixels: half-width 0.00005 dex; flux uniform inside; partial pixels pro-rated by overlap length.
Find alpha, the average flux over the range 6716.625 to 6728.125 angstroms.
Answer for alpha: 16.9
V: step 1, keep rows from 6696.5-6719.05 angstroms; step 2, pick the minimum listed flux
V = 12.9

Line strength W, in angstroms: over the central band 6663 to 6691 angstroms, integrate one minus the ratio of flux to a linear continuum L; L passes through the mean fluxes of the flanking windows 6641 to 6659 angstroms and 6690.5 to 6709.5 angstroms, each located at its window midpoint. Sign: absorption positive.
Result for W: 0.5 angstroms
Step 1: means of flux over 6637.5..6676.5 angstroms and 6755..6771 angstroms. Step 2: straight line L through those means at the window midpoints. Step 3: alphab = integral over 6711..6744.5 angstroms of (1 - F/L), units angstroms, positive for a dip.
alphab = -0.2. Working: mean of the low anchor 17.5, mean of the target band 17.2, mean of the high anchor 16.8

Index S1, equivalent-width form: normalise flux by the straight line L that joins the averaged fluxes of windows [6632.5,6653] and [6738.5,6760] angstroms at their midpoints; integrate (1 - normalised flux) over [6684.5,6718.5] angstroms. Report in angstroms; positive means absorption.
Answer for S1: -0.9 angstroms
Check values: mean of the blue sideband 17.8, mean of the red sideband 16.5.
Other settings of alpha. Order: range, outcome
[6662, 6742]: 17.3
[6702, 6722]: 17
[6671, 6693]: 17.4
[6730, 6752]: 16.9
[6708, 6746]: 17.1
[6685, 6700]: 17.7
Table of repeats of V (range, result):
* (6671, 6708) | 15.11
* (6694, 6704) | 16.58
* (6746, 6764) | 14.31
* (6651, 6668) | 15.06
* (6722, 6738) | 16.02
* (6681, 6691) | 15.47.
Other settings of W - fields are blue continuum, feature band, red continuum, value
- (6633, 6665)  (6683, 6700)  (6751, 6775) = -0.5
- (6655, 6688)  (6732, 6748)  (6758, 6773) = 0.2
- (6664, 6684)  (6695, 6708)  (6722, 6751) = 0.0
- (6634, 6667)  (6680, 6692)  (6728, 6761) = -0.1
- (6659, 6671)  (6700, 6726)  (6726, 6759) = -0.8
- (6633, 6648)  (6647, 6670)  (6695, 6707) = 0.0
